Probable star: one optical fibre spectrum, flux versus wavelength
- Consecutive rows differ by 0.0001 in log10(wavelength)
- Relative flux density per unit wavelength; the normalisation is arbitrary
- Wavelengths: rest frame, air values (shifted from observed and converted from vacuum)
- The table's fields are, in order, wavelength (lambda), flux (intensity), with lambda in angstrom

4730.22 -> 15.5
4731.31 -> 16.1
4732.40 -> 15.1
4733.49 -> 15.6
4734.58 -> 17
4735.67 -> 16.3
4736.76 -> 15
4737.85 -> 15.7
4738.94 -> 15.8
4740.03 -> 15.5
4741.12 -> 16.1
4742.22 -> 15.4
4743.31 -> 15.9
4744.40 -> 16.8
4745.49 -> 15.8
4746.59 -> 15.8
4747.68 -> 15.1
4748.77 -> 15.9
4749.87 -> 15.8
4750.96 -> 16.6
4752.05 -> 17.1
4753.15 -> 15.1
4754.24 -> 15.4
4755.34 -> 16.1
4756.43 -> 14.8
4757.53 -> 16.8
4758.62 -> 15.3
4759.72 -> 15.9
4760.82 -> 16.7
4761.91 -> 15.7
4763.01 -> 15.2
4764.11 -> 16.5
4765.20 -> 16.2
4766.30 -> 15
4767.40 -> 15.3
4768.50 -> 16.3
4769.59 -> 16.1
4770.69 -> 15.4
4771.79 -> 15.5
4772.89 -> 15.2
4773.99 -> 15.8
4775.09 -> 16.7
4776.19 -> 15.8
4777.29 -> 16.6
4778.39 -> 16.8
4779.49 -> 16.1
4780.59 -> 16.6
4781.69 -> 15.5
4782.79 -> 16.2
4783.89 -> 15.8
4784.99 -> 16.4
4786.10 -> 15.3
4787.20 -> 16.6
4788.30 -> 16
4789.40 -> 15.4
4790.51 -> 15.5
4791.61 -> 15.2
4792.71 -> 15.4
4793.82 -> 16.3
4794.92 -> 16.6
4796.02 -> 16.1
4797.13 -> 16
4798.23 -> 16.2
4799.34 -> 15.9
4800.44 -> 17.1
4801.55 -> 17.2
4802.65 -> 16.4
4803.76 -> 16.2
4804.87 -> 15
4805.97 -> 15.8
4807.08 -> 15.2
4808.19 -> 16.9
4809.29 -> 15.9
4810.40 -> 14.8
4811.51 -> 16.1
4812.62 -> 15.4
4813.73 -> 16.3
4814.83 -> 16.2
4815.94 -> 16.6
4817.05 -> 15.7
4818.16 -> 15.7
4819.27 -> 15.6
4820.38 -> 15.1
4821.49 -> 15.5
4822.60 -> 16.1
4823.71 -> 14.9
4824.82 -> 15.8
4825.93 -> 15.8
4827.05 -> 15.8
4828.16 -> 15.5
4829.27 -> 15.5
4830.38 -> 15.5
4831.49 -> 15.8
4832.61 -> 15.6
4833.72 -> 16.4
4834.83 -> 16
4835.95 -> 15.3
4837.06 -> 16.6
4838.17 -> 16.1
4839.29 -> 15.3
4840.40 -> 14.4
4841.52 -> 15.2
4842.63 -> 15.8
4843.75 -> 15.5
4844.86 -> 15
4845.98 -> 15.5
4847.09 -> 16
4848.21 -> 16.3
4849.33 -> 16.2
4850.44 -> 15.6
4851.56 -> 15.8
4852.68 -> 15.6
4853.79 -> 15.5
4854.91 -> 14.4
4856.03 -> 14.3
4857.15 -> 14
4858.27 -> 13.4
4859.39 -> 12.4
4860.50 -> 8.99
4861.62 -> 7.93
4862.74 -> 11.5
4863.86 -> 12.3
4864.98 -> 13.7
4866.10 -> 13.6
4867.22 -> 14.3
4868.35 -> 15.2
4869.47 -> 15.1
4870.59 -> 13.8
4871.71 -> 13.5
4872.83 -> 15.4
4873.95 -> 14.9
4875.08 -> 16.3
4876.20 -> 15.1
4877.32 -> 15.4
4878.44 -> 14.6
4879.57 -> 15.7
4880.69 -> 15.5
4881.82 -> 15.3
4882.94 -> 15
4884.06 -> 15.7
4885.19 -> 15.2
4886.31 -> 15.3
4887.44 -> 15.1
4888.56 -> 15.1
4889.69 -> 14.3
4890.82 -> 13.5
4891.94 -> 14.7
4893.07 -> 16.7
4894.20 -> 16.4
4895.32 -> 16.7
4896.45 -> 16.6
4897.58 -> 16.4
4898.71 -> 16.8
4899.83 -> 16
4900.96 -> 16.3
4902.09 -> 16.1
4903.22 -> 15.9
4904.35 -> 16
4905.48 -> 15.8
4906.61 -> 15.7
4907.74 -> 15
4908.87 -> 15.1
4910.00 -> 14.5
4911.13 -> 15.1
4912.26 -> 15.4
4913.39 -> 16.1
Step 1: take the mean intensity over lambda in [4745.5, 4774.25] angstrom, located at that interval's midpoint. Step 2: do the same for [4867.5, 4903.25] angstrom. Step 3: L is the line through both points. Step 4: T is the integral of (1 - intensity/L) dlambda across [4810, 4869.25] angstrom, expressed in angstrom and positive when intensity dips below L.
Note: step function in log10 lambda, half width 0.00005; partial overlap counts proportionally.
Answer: 2.22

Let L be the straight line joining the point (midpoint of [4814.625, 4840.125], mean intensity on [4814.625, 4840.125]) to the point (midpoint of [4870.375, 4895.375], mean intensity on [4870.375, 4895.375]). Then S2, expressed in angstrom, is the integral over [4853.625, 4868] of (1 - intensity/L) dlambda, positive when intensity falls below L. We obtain 2.47 angstrom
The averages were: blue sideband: 15.7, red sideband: 15.2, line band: 12.7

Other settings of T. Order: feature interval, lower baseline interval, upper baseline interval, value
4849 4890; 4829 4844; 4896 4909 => 3.8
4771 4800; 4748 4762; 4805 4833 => -0.3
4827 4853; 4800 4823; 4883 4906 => 0.3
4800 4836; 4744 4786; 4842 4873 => -2.3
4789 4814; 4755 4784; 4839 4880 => -0.9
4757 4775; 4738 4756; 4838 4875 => -0.3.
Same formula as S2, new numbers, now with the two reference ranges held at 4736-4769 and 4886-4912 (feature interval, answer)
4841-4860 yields 0.7 angstrom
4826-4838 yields -0.1 angstrom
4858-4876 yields 2.7 angstrom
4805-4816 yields -0.1 angstrom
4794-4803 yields -0.4 angstrom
